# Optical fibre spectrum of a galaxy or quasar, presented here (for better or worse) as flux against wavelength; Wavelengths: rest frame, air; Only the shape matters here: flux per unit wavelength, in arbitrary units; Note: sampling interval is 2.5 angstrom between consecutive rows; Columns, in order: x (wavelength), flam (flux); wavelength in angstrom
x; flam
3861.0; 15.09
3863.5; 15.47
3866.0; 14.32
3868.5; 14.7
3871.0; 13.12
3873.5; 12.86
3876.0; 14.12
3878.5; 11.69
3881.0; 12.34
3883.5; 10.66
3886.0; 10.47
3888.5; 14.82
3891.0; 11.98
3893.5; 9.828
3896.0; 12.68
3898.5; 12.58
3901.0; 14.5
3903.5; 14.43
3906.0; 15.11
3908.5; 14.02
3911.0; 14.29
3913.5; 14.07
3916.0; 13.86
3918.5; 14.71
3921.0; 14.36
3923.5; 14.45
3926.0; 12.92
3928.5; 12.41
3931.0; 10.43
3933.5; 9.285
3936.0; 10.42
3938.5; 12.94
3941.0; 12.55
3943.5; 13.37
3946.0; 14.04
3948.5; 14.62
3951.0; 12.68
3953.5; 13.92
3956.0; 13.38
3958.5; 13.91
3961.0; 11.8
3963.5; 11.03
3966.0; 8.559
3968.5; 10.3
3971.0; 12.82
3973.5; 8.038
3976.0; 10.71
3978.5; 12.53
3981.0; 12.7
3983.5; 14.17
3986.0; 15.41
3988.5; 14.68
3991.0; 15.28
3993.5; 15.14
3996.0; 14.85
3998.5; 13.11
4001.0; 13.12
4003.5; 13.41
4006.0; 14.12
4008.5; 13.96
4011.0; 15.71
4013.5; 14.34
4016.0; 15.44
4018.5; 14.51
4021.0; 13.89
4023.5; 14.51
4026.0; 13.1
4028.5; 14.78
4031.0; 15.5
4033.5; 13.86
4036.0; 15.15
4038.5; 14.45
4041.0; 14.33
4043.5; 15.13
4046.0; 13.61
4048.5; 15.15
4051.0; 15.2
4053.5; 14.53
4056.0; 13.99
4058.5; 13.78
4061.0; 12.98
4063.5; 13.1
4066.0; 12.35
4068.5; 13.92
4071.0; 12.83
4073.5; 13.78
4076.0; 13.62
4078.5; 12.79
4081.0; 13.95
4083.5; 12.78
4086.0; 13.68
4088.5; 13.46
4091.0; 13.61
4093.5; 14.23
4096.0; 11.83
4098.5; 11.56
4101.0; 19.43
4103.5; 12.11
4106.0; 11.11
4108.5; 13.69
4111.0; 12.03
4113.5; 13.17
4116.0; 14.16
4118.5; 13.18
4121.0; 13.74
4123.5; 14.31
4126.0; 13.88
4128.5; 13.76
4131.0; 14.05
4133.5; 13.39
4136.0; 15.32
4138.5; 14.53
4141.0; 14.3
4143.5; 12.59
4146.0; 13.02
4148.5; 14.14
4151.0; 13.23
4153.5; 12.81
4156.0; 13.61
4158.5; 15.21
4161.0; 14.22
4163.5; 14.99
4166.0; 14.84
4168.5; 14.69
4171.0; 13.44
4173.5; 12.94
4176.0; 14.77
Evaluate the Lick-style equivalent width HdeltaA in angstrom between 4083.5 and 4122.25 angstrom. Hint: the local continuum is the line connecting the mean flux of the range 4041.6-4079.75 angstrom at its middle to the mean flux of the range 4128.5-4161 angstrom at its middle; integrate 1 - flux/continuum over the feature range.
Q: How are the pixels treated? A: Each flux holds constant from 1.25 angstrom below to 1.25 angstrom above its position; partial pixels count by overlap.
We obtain 1.3 angstrom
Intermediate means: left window 13.8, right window 13.9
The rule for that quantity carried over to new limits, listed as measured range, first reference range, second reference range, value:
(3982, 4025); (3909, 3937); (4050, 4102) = -3.7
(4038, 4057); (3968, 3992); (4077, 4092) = -2.1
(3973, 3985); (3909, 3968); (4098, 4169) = 1.0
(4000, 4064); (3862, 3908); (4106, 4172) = -3.8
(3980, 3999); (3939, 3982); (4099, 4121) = -3.1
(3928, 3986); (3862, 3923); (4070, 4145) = 5.8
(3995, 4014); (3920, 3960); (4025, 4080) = -0.8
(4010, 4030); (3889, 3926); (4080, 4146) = -1.3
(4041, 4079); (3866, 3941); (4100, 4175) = -0.8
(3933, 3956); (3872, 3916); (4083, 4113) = 0.5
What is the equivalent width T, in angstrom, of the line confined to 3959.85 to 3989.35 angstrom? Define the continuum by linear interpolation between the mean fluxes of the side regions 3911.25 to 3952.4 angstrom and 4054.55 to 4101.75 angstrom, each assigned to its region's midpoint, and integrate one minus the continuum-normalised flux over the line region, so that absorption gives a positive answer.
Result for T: 2.9 angstrom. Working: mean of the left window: 13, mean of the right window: 13.5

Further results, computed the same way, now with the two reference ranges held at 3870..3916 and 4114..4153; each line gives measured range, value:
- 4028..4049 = -1.8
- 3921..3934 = 0.8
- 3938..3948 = -0.1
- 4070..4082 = 0.2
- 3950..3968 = 1.5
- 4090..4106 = 0.1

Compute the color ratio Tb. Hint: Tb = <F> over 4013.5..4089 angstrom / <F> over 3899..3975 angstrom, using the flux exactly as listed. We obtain 1.10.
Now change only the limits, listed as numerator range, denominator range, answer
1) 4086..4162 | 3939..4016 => 1.04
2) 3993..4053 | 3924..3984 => 1.20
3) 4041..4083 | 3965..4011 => 1.06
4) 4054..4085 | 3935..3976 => 1.10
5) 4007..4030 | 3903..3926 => 1.01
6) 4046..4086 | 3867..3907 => 1.06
